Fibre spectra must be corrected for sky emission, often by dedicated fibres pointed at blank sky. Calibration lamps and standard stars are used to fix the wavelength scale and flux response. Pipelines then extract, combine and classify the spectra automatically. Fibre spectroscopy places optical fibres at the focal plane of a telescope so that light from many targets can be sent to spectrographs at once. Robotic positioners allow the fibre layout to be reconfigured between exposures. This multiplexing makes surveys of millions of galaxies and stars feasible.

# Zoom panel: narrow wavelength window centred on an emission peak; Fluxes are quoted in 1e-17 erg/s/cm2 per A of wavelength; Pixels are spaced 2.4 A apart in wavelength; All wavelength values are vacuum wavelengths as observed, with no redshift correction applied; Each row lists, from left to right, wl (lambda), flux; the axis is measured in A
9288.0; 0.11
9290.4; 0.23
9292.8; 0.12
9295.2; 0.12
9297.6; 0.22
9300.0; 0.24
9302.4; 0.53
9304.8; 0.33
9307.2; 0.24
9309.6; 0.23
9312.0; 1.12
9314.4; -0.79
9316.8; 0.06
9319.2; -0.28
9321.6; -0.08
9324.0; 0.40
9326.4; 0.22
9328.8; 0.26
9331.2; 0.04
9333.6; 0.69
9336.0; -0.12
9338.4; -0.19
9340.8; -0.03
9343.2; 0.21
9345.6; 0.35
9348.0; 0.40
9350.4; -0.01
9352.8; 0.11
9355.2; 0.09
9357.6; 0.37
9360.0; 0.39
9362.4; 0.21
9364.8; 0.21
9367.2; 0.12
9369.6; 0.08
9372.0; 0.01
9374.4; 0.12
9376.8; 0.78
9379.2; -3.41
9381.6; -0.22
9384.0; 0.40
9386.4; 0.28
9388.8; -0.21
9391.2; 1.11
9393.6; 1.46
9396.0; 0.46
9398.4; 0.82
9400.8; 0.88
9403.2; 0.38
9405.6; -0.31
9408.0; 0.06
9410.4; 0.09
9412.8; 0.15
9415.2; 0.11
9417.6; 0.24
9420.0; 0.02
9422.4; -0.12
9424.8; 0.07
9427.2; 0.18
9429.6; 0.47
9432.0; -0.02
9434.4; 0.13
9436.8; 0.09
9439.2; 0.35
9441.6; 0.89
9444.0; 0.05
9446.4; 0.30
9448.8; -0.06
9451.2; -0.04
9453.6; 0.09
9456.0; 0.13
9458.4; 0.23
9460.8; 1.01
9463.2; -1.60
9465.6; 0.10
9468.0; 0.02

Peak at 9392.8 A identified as [O III]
